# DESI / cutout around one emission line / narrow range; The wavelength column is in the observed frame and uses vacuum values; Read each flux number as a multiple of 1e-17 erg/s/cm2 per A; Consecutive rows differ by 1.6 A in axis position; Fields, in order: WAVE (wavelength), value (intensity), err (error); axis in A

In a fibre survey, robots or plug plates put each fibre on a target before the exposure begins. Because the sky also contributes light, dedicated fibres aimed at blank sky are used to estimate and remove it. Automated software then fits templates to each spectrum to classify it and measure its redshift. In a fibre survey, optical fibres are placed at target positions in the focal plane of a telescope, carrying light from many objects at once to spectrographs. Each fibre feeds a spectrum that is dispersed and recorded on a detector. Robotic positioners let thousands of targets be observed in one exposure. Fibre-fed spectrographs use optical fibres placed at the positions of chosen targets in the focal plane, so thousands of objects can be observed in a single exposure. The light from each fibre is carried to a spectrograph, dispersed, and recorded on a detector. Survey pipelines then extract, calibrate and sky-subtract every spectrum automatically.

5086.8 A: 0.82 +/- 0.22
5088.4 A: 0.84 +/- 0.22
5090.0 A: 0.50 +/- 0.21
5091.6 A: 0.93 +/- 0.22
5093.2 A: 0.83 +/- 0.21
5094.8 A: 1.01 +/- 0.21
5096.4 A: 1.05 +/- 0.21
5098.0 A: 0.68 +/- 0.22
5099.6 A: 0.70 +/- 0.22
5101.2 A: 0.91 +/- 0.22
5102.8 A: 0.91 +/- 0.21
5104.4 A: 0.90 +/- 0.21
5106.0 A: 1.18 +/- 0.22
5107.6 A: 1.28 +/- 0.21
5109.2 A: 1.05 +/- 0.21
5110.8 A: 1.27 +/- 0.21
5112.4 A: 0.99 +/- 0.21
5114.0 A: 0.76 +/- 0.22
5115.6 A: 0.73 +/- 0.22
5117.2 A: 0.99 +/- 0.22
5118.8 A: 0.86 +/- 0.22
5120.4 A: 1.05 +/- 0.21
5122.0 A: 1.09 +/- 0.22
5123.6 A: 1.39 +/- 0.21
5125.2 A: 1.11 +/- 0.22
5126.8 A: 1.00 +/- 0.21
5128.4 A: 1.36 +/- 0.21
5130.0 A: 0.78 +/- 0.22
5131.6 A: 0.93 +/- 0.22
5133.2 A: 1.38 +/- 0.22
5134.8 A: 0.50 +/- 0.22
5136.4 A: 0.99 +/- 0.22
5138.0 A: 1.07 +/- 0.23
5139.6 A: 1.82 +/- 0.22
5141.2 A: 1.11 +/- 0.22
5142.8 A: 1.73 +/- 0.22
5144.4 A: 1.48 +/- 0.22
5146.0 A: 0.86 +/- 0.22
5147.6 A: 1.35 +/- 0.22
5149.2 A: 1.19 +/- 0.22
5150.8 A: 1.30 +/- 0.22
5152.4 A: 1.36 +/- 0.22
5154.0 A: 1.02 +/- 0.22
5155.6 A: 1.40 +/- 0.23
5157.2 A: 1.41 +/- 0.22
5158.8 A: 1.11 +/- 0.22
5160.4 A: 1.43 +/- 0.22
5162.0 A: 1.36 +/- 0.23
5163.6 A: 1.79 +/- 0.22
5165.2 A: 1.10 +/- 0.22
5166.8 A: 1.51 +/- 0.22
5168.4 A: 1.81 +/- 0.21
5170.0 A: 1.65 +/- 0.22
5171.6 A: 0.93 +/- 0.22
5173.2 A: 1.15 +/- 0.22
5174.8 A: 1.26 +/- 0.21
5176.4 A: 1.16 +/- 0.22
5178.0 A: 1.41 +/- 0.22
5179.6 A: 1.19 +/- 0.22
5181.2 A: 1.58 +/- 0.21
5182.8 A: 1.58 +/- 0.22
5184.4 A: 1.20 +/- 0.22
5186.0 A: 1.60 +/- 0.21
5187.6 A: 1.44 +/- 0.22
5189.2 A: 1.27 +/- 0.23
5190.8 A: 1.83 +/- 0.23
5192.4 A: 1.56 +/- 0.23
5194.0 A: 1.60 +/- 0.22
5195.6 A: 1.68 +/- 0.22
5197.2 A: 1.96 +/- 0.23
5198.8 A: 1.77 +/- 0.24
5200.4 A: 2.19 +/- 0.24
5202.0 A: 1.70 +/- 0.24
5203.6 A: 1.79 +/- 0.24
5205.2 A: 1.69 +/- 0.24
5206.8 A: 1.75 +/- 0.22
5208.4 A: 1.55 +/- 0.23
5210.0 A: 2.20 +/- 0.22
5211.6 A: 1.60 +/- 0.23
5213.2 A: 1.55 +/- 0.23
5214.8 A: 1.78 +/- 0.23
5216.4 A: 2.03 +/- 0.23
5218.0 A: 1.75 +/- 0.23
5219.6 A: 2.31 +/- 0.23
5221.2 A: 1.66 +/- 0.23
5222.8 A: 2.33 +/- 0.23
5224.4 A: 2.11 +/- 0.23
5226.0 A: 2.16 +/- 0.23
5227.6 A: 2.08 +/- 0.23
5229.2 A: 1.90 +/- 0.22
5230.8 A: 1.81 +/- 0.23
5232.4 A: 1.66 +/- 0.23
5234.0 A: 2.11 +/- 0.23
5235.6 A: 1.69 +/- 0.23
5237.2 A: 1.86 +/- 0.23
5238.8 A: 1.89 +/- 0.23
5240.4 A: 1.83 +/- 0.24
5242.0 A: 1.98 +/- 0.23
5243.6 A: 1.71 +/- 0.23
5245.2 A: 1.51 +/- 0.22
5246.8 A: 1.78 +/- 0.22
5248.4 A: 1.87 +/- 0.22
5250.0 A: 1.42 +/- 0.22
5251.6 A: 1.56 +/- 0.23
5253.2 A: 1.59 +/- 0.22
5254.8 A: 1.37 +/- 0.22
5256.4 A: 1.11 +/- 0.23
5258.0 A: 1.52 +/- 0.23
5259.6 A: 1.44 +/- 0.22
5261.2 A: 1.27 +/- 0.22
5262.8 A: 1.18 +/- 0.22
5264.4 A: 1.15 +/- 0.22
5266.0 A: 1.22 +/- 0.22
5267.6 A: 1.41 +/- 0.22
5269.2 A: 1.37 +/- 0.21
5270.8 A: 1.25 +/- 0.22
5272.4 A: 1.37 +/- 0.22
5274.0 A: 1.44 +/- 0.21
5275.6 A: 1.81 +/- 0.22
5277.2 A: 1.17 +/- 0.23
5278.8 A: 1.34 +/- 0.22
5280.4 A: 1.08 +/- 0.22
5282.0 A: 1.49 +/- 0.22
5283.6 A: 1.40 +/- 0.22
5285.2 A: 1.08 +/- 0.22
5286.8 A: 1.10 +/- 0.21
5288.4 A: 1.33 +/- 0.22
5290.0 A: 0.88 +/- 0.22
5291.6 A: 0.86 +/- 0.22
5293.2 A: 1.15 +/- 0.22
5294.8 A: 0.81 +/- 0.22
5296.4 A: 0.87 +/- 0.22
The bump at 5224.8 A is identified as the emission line C IV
